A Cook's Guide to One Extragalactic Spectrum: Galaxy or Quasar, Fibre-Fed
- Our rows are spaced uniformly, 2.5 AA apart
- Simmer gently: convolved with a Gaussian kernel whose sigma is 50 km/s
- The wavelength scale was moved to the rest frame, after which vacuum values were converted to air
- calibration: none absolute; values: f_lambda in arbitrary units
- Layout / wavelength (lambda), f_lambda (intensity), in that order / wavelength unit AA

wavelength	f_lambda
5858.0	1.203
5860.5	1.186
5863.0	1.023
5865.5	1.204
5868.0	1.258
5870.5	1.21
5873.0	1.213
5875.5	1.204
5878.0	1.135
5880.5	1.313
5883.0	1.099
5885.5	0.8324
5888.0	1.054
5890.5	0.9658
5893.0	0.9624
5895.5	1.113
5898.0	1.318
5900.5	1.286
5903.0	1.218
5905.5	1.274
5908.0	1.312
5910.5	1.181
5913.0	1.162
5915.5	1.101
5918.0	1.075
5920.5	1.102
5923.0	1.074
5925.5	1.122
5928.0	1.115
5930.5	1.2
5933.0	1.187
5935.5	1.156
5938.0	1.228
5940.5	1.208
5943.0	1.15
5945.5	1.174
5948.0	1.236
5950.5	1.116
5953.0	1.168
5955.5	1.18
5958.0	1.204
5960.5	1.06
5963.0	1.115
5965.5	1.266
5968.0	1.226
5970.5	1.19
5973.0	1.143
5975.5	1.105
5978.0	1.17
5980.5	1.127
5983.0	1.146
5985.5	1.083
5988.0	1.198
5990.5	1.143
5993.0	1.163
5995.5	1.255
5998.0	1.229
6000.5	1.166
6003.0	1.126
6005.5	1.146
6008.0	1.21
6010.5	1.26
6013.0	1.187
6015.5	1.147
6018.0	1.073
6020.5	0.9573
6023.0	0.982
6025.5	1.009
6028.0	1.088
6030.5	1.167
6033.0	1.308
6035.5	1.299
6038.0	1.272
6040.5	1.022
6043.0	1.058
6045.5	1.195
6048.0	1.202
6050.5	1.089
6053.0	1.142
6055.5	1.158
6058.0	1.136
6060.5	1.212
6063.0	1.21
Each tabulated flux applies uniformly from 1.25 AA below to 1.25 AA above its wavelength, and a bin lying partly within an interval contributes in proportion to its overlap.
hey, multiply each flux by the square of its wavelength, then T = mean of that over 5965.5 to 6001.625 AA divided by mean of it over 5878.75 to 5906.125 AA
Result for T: 1.1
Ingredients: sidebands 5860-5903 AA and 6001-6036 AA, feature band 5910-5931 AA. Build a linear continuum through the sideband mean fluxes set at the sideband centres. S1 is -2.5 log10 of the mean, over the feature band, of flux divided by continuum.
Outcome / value 0.02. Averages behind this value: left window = 1.14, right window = 1.14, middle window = 1.12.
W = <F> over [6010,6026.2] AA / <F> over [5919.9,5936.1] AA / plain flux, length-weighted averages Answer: 0.95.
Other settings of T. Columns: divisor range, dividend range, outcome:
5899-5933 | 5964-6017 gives 1.03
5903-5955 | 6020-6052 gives 1.00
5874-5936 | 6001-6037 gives 1.04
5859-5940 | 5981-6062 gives 1.04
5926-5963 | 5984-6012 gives 1.03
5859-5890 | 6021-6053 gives 1.05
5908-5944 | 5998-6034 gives 1.01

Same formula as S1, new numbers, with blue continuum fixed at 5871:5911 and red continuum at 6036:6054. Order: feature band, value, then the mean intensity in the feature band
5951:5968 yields -0.02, 1.17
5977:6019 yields -0.02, 1.17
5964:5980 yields -0.03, 1.18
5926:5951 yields -0.02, 1.18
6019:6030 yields 0.13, 1.02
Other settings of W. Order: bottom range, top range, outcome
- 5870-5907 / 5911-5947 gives 1.00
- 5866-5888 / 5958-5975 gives 1.01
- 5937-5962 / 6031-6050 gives 1.01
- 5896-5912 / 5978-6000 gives 0.93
